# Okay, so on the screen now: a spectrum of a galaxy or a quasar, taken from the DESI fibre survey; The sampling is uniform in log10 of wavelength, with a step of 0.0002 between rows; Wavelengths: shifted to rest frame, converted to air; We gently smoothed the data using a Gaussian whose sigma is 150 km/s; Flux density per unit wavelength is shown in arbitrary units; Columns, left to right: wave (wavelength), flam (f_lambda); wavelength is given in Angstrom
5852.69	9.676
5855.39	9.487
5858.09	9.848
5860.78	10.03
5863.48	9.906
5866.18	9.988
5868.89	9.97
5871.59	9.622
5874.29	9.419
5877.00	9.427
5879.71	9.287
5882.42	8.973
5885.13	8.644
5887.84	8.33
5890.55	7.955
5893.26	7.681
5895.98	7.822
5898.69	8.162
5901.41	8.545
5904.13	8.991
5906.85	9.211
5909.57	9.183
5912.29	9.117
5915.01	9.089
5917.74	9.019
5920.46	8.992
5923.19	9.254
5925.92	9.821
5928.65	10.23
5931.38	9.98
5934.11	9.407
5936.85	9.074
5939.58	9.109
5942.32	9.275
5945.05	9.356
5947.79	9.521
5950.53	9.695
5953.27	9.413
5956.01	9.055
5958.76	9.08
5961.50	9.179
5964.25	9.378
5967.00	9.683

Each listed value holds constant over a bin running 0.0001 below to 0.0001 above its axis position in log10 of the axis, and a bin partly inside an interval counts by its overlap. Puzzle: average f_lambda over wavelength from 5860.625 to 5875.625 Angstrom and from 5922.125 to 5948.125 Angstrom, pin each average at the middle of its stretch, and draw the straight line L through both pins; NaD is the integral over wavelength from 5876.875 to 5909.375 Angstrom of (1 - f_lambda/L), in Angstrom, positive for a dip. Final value 3.8 Angstrom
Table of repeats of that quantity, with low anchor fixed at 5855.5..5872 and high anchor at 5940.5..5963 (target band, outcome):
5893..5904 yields 1.7 Angstrom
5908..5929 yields 0.5 Angstrom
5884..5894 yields 1.6 Angstrom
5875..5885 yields 0.6 Angstrom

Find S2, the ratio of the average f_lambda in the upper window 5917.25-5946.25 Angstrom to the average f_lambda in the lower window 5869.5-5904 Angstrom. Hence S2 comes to 1.1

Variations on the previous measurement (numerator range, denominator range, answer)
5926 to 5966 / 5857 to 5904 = 1.04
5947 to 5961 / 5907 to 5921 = 1.03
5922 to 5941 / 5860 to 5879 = 0.98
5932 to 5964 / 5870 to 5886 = 1.01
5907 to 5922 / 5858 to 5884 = 0.94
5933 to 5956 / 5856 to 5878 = 0.96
